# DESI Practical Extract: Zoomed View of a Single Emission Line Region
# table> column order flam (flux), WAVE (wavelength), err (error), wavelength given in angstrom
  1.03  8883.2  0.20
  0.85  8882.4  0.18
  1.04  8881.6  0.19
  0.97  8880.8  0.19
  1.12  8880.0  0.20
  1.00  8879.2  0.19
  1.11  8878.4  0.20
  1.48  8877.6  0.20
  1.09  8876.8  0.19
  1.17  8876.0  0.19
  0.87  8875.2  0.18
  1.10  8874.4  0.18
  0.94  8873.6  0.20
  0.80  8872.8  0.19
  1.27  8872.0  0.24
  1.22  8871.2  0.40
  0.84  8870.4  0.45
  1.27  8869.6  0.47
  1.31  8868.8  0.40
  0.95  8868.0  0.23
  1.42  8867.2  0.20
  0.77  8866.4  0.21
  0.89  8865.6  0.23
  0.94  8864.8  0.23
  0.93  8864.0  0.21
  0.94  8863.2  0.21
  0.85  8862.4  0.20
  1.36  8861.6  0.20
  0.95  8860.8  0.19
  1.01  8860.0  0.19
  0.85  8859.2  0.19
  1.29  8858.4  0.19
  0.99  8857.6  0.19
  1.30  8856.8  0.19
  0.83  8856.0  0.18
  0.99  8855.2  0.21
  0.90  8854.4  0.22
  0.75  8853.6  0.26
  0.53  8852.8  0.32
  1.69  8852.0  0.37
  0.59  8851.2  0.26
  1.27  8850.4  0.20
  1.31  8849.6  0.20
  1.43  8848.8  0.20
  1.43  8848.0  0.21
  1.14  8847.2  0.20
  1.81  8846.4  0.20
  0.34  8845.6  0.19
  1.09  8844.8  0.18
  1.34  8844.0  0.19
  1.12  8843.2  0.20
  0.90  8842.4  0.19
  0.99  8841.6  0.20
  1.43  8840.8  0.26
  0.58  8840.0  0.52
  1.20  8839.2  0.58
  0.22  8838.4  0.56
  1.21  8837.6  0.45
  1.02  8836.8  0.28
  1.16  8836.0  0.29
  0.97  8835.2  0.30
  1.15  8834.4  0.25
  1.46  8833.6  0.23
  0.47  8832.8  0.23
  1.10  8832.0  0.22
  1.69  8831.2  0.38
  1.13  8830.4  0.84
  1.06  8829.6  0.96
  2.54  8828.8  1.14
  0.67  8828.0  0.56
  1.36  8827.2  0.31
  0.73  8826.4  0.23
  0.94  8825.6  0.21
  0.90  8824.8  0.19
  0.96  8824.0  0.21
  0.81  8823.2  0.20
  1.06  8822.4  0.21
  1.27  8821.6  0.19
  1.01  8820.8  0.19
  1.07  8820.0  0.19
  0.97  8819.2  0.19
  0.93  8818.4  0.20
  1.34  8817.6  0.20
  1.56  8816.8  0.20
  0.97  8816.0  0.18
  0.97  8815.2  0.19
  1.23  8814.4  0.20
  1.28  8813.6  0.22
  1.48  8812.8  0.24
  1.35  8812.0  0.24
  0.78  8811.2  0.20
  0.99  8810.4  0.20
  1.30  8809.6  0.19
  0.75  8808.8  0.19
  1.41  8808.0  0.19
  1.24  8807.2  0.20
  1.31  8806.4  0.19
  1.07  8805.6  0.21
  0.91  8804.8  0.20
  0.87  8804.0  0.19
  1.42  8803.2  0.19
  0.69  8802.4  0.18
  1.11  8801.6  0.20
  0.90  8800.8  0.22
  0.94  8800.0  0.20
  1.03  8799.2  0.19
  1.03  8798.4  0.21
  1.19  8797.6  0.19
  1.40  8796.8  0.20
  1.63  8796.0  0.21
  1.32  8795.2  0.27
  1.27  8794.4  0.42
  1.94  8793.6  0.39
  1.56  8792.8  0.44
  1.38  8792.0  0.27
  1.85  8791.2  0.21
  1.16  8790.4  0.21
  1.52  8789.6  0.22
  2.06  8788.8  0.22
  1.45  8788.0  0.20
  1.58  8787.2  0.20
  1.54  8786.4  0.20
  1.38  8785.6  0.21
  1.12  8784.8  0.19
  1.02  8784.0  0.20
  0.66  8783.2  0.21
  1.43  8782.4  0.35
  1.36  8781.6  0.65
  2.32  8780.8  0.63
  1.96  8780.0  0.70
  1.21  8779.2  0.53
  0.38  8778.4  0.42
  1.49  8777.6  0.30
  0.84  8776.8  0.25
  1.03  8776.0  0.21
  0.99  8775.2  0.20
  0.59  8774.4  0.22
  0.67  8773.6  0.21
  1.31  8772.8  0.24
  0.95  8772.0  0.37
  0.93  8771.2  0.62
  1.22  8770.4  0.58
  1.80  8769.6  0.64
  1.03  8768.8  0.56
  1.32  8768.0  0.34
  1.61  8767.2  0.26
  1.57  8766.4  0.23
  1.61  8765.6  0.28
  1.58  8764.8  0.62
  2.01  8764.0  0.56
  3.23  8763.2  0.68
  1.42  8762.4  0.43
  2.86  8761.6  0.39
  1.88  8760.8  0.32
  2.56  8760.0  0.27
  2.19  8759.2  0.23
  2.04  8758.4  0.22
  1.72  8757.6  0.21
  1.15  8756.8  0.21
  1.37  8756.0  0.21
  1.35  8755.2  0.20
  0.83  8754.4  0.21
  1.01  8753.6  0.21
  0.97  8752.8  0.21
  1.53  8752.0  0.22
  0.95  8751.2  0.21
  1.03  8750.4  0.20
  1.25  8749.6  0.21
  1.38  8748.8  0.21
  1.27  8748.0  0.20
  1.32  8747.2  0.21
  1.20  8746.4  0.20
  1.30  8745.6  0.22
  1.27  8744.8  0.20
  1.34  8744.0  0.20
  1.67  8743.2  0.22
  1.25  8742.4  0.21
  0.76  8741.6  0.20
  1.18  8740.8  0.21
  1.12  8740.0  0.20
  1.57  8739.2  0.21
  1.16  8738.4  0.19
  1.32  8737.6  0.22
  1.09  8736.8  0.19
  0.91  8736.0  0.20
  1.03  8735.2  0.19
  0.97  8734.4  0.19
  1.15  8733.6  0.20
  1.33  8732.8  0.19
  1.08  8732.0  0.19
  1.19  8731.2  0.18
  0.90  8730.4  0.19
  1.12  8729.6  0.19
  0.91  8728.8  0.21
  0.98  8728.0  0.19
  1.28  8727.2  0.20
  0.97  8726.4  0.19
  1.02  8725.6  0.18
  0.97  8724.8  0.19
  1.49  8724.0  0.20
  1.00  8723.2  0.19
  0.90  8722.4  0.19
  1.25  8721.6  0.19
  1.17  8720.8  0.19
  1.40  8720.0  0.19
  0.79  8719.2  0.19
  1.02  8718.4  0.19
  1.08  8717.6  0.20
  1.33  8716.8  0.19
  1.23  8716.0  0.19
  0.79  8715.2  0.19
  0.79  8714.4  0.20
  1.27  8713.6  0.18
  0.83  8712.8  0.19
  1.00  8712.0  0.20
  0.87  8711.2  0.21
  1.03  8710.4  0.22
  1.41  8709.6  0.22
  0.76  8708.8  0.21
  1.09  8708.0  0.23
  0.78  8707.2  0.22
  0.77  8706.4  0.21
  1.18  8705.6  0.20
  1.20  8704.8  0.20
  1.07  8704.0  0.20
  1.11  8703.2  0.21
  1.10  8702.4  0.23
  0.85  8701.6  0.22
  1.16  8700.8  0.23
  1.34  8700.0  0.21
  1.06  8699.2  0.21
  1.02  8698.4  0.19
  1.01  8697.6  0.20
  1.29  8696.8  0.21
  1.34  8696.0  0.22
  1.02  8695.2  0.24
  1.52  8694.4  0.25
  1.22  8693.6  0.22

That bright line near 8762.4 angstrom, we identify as H-alpha 6563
